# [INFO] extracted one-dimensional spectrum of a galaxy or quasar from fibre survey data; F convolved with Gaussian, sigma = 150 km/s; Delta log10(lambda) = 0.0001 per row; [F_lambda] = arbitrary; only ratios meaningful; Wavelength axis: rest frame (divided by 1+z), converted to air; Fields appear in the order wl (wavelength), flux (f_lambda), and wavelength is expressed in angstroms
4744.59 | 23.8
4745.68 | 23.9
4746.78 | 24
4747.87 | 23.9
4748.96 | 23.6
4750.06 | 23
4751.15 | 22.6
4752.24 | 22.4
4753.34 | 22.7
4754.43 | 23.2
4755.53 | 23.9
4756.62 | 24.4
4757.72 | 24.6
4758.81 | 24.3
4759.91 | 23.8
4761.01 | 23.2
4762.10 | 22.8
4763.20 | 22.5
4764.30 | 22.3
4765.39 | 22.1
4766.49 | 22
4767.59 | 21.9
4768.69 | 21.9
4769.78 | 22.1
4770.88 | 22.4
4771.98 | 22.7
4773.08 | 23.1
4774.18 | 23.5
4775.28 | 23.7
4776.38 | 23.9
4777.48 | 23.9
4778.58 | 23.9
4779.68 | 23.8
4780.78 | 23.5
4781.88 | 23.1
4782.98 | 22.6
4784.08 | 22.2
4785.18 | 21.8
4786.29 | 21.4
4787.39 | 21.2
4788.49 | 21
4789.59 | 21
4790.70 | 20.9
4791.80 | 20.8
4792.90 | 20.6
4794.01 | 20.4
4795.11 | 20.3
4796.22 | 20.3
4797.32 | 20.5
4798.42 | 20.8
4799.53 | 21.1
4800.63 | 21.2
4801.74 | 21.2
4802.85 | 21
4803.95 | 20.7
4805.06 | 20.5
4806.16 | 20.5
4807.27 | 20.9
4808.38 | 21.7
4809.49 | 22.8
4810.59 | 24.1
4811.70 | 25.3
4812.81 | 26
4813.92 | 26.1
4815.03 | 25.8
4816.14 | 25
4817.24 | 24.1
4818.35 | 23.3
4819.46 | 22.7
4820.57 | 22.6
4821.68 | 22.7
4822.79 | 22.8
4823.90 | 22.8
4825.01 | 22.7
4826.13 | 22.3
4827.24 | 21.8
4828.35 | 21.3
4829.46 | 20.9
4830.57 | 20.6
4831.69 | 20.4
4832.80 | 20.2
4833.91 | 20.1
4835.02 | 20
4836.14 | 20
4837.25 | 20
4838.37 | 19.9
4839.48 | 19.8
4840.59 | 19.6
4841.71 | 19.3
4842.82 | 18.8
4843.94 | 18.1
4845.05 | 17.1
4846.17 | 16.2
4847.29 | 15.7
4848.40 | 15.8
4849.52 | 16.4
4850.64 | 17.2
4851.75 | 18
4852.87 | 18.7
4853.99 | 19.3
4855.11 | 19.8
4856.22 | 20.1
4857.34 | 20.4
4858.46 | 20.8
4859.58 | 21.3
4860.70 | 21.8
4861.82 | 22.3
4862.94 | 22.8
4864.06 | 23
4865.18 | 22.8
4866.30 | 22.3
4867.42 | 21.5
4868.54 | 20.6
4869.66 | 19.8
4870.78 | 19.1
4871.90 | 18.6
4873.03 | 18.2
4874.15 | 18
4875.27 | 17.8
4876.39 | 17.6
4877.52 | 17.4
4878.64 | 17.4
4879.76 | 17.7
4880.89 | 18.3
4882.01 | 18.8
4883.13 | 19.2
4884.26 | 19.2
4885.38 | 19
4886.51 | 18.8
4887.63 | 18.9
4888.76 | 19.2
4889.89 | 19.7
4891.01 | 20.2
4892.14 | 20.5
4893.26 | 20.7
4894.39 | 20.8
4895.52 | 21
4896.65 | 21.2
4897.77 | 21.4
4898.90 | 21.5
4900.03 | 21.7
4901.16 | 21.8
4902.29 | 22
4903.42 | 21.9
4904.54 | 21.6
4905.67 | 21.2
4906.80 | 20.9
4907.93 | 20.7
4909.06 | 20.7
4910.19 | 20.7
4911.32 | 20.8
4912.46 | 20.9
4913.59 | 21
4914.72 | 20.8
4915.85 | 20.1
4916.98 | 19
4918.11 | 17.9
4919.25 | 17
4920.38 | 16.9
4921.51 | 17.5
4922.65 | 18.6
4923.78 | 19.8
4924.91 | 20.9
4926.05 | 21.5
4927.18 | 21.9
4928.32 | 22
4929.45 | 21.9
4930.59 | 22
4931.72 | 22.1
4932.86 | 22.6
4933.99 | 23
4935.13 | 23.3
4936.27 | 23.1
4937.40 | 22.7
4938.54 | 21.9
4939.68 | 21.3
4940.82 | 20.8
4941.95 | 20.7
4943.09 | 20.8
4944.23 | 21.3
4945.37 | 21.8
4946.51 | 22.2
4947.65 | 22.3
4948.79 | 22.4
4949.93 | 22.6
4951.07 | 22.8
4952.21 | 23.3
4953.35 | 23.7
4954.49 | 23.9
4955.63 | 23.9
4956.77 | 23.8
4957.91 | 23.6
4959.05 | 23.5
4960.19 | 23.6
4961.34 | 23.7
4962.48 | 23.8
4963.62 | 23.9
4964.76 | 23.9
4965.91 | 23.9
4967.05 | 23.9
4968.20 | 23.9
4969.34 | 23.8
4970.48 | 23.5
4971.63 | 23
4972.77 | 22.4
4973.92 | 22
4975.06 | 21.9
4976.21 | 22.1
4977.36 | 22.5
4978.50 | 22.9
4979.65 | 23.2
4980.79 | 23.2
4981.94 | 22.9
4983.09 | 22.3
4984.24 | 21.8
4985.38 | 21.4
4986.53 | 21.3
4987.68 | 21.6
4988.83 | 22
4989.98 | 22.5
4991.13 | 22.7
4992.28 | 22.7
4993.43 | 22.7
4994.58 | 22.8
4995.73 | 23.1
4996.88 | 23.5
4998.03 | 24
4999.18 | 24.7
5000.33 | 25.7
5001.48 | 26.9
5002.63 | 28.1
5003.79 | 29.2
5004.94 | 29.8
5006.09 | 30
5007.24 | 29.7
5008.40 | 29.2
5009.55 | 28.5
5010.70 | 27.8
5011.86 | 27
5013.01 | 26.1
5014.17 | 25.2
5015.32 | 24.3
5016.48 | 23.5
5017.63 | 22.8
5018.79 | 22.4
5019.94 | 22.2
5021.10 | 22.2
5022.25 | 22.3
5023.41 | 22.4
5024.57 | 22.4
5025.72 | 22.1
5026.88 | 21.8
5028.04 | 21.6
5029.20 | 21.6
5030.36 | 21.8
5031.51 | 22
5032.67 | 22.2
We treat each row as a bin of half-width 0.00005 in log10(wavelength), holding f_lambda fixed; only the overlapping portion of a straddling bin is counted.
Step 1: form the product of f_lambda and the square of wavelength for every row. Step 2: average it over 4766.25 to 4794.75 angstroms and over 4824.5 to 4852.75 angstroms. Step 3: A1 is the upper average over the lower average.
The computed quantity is 0.9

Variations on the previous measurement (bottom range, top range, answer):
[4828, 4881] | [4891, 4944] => 1.11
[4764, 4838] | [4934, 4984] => 1.10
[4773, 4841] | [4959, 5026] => 1.18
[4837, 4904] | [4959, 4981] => 1.23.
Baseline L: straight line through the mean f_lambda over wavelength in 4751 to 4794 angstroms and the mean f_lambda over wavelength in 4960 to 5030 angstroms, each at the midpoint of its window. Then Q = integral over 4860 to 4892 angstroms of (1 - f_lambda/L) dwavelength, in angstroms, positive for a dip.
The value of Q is 4.9 angstroms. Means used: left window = 22.6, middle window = 19.7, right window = 23.9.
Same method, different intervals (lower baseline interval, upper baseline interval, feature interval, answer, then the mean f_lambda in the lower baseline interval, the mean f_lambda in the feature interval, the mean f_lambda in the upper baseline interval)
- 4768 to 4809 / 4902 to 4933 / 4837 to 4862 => 2.67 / 21.8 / 18.9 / 20.5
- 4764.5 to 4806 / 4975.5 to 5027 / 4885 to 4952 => 6.77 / 21.9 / 20.9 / 24.2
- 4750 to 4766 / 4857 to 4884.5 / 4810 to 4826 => -1.88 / 23.2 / 24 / 19.9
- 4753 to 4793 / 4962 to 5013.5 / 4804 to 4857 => 5.22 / 22.7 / 20.8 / 24.3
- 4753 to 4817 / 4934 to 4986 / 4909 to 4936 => 2.57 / 22.5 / 20.6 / 22.8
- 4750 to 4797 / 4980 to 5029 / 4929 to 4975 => 1.97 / 22.5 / 22.8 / 24.2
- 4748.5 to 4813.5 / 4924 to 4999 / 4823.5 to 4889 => 8.47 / 22.4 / 19.6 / 22.6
